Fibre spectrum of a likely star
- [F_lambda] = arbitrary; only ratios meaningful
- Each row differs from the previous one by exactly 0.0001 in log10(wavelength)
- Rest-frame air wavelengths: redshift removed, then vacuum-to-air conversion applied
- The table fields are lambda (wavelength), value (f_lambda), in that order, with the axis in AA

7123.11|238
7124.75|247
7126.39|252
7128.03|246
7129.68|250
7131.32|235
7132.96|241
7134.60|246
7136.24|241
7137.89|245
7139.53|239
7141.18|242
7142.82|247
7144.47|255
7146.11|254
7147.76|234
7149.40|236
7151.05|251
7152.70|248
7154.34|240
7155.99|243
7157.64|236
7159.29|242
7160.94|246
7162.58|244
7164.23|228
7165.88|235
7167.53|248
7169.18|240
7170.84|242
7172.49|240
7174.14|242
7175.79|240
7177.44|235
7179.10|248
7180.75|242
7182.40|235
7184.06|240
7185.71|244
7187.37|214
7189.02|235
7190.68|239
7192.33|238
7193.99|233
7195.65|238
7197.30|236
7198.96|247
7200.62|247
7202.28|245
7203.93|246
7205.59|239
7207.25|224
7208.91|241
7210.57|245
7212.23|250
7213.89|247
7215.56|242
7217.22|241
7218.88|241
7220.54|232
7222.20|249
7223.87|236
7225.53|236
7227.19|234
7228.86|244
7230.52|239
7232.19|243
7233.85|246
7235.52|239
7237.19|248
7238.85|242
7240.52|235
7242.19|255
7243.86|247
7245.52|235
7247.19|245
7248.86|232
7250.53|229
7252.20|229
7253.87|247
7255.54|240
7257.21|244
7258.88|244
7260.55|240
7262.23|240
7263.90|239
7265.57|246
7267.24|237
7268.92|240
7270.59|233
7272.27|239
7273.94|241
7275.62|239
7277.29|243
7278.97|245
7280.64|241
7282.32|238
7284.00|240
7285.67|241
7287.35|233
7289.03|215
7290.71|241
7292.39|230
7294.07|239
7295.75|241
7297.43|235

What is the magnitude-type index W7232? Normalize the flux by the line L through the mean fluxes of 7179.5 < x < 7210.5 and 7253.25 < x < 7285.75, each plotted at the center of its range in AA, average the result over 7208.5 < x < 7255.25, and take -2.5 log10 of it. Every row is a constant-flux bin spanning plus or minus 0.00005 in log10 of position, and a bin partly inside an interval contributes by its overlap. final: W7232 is -0.01 mag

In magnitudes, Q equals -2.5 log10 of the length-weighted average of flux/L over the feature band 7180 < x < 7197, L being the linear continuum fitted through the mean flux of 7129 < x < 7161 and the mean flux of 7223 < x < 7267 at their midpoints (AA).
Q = 0.029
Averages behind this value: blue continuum 243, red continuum 240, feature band 236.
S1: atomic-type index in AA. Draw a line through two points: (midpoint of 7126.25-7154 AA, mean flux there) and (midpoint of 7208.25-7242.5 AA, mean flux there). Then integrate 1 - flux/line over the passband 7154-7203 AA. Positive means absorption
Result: 0.8 AA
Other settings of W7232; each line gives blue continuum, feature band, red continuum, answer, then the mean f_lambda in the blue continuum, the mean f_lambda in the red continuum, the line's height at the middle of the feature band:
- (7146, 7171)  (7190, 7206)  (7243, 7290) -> -0.003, 241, 239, 240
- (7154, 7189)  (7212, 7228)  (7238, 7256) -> -0.005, 239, 240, 239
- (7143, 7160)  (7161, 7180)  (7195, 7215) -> 0.013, 244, 242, 243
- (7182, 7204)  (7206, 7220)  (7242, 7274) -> -0.011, 238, 240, 239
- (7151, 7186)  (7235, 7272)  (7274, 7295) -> -0.009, 241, 237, 238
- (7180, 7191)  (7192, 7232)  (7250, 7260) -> -0.017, 235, 239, 237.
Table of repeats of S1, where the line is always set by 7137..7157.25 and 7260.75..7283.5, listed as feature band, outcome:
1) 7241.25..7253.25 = 0.1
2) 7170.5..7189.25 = 0.4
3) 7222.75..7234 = 0.1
